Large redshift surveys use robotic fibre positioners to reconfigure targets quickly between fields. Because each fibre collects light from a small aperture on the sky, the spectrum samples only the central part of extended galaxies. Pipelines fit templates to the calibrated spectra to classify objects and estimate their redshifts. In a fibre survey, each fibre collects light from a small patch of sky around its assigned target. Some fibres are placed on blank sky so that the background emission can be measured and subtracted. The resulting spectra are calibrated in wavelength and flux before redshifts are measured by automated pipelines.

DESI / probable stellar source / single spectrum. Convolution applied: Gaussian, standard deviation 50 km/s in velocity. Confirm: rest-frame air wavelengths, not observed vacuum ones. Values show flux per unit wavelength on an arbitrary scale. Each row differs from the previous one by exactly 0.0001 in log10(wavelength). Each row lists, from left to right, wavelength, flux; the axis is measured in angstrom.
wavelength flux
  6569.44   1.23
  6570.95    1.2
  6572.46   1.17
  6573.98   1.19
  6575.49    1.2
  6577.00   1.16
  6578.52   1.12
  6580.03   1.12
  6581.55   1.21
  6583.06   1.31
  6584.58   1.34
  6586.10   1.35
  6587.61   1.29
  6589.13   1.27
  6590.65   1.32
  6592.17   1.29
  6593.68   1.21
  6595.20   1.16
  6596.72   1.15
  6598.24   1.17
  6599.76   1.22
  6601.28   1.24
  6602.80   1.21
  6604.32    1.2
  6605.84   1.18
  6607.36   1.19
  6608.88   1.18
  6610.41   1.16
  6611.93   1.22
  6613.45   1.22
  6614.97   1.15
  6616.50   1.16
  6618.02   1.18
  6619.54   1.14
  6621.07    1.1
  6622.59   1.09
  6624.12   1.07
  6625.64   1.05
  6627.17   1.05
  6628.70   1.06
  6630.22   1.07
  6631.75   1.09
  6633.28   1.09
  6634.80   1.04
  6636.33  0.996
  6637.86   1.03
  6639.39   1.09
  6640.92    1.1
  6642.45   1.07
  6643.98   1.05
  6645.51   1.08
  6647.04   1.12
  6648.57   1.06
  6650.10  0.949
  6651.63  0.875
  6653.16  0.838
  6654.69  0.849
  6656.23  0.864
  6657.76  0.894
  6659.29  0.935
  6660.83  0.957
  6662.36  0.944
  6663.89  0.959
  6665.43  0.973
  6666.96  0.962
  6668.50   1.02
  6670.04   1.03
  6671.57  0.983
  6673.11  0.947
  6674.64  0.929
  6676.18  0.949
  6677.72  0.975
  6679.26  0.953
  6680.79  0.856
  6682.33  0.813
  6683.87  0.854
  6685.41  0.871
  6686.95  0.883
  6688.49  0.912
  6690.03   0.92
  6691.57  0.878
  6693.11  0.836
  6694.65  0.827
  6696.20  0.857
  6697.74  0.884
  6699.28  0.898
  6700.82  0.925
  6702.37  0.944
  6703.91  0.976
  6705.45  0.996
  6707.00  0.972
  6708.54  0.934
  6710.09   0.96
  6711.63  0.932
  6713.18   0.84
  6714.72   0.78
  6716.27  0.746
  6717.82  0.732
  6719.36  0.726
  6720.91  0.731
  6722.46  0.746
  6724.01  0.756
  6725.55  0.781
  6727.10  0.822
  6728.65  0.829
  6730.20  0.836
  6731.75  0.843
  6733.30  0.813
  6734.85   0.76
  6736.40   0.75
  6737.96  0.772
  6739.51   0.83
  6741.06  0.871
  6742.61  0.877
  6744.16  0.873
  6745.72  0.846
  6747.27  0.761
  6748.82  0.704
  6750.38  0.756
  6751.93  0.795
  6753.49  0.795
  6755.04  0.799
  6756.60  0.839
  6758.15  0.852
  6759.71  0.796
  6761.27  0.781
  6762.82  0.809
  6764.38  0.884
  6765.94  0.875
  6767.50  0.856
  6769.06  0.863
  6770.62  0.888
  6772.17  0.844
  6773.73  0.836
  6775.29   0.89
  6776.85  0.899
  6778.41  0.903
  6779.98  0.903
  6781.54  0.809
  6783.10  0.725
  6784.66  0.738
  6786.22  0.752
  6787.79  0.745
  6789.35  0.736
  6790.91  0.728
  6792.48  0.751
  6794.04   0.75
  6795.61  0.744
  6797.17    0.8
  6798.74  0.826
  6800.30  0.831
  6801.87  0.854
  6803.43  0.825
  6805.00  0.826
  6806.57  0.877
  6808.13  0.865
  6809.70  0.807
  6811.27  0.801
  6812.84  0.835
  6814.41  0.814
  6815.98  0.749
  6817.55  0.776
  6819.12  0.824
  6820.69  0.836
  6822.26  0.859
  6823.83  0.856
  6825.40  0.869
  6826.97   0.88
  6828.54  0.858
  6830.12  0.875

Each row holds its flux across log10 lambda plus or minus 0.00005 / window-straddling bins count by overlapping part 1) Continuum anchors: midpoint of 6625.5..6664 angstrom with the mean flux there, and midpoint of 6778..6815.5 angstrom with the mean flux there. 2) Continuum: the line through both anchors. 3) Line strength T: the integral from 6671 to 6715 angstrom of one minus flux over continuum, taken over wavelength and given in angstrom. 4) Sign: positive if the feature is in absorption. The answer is 1.5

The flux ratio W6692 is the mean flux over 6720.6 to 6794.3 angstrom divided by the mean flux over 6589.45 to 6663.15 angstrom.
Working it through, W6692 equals 0.74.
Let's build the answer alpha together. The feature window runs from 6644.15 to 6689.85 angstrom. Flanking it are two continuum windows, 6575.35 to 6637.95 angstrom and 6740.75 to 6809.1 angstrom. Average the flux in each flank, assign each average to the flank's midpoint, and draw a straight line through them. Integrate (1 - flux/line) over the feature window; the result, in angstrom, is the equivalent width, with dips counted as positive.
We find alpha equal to 4.50 angstrom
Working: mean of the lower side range 1.17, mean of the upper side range 0.817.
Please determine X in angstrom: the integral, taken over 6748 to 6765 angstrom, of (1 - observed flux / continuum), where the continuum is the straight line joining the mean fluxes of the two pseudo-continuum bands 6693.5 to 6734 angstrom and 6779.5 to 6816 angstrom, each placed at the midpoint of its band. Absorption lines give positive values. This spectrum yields 0.45 angstrom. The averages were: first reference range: 0.849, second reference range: 0.796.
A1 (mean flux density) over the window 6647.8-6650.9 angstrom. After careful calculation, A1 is 1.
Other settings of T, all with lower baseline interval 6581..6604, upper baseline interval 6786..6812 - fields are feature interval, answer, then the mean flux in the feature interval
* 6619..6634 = 1.2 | 1.08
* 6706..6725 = 3.1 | 0.823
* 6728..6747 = 2.2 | 0.823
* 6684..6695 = 1.7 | 0.876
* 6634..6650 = 1.1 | 1.06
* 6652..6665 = 2.3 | 0.906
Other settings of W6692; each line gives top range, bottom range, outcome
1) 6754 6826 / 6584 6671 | 0.75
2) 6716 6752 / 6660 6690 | 0.85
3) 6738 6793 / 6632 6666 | 0.82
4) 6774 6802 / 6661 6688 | 0.85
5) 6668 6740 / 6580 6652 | 0.76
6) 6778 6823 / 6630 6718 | 0.85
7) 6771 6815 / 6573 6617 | 0.67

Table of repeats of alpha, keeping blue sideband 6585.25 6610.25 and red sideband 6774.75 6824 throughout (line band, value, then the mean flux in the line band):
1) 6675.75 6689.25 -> 2.0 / 0.895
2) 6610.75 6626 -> 0.5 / 1.14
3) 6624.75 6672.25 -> 5.0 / 1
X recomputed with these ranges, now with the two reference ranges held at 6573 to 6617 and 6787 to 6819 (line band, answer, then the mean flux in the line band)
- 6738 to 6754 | 1.8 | 0.809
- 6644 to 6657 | 1.7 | 0.96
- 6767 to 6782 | -0.3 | 0.871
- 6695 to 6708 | 0.9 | 0.928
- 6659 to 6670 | 1.1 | 0.969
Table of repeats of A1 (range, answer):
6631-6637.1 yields 1.05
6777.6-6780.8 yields 0.9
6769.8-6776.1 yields 0.866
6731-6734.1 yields 0.828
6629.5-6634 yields 1.08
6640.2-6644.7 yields 1.07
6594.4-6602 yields 1.19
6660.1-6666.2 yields 0.959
